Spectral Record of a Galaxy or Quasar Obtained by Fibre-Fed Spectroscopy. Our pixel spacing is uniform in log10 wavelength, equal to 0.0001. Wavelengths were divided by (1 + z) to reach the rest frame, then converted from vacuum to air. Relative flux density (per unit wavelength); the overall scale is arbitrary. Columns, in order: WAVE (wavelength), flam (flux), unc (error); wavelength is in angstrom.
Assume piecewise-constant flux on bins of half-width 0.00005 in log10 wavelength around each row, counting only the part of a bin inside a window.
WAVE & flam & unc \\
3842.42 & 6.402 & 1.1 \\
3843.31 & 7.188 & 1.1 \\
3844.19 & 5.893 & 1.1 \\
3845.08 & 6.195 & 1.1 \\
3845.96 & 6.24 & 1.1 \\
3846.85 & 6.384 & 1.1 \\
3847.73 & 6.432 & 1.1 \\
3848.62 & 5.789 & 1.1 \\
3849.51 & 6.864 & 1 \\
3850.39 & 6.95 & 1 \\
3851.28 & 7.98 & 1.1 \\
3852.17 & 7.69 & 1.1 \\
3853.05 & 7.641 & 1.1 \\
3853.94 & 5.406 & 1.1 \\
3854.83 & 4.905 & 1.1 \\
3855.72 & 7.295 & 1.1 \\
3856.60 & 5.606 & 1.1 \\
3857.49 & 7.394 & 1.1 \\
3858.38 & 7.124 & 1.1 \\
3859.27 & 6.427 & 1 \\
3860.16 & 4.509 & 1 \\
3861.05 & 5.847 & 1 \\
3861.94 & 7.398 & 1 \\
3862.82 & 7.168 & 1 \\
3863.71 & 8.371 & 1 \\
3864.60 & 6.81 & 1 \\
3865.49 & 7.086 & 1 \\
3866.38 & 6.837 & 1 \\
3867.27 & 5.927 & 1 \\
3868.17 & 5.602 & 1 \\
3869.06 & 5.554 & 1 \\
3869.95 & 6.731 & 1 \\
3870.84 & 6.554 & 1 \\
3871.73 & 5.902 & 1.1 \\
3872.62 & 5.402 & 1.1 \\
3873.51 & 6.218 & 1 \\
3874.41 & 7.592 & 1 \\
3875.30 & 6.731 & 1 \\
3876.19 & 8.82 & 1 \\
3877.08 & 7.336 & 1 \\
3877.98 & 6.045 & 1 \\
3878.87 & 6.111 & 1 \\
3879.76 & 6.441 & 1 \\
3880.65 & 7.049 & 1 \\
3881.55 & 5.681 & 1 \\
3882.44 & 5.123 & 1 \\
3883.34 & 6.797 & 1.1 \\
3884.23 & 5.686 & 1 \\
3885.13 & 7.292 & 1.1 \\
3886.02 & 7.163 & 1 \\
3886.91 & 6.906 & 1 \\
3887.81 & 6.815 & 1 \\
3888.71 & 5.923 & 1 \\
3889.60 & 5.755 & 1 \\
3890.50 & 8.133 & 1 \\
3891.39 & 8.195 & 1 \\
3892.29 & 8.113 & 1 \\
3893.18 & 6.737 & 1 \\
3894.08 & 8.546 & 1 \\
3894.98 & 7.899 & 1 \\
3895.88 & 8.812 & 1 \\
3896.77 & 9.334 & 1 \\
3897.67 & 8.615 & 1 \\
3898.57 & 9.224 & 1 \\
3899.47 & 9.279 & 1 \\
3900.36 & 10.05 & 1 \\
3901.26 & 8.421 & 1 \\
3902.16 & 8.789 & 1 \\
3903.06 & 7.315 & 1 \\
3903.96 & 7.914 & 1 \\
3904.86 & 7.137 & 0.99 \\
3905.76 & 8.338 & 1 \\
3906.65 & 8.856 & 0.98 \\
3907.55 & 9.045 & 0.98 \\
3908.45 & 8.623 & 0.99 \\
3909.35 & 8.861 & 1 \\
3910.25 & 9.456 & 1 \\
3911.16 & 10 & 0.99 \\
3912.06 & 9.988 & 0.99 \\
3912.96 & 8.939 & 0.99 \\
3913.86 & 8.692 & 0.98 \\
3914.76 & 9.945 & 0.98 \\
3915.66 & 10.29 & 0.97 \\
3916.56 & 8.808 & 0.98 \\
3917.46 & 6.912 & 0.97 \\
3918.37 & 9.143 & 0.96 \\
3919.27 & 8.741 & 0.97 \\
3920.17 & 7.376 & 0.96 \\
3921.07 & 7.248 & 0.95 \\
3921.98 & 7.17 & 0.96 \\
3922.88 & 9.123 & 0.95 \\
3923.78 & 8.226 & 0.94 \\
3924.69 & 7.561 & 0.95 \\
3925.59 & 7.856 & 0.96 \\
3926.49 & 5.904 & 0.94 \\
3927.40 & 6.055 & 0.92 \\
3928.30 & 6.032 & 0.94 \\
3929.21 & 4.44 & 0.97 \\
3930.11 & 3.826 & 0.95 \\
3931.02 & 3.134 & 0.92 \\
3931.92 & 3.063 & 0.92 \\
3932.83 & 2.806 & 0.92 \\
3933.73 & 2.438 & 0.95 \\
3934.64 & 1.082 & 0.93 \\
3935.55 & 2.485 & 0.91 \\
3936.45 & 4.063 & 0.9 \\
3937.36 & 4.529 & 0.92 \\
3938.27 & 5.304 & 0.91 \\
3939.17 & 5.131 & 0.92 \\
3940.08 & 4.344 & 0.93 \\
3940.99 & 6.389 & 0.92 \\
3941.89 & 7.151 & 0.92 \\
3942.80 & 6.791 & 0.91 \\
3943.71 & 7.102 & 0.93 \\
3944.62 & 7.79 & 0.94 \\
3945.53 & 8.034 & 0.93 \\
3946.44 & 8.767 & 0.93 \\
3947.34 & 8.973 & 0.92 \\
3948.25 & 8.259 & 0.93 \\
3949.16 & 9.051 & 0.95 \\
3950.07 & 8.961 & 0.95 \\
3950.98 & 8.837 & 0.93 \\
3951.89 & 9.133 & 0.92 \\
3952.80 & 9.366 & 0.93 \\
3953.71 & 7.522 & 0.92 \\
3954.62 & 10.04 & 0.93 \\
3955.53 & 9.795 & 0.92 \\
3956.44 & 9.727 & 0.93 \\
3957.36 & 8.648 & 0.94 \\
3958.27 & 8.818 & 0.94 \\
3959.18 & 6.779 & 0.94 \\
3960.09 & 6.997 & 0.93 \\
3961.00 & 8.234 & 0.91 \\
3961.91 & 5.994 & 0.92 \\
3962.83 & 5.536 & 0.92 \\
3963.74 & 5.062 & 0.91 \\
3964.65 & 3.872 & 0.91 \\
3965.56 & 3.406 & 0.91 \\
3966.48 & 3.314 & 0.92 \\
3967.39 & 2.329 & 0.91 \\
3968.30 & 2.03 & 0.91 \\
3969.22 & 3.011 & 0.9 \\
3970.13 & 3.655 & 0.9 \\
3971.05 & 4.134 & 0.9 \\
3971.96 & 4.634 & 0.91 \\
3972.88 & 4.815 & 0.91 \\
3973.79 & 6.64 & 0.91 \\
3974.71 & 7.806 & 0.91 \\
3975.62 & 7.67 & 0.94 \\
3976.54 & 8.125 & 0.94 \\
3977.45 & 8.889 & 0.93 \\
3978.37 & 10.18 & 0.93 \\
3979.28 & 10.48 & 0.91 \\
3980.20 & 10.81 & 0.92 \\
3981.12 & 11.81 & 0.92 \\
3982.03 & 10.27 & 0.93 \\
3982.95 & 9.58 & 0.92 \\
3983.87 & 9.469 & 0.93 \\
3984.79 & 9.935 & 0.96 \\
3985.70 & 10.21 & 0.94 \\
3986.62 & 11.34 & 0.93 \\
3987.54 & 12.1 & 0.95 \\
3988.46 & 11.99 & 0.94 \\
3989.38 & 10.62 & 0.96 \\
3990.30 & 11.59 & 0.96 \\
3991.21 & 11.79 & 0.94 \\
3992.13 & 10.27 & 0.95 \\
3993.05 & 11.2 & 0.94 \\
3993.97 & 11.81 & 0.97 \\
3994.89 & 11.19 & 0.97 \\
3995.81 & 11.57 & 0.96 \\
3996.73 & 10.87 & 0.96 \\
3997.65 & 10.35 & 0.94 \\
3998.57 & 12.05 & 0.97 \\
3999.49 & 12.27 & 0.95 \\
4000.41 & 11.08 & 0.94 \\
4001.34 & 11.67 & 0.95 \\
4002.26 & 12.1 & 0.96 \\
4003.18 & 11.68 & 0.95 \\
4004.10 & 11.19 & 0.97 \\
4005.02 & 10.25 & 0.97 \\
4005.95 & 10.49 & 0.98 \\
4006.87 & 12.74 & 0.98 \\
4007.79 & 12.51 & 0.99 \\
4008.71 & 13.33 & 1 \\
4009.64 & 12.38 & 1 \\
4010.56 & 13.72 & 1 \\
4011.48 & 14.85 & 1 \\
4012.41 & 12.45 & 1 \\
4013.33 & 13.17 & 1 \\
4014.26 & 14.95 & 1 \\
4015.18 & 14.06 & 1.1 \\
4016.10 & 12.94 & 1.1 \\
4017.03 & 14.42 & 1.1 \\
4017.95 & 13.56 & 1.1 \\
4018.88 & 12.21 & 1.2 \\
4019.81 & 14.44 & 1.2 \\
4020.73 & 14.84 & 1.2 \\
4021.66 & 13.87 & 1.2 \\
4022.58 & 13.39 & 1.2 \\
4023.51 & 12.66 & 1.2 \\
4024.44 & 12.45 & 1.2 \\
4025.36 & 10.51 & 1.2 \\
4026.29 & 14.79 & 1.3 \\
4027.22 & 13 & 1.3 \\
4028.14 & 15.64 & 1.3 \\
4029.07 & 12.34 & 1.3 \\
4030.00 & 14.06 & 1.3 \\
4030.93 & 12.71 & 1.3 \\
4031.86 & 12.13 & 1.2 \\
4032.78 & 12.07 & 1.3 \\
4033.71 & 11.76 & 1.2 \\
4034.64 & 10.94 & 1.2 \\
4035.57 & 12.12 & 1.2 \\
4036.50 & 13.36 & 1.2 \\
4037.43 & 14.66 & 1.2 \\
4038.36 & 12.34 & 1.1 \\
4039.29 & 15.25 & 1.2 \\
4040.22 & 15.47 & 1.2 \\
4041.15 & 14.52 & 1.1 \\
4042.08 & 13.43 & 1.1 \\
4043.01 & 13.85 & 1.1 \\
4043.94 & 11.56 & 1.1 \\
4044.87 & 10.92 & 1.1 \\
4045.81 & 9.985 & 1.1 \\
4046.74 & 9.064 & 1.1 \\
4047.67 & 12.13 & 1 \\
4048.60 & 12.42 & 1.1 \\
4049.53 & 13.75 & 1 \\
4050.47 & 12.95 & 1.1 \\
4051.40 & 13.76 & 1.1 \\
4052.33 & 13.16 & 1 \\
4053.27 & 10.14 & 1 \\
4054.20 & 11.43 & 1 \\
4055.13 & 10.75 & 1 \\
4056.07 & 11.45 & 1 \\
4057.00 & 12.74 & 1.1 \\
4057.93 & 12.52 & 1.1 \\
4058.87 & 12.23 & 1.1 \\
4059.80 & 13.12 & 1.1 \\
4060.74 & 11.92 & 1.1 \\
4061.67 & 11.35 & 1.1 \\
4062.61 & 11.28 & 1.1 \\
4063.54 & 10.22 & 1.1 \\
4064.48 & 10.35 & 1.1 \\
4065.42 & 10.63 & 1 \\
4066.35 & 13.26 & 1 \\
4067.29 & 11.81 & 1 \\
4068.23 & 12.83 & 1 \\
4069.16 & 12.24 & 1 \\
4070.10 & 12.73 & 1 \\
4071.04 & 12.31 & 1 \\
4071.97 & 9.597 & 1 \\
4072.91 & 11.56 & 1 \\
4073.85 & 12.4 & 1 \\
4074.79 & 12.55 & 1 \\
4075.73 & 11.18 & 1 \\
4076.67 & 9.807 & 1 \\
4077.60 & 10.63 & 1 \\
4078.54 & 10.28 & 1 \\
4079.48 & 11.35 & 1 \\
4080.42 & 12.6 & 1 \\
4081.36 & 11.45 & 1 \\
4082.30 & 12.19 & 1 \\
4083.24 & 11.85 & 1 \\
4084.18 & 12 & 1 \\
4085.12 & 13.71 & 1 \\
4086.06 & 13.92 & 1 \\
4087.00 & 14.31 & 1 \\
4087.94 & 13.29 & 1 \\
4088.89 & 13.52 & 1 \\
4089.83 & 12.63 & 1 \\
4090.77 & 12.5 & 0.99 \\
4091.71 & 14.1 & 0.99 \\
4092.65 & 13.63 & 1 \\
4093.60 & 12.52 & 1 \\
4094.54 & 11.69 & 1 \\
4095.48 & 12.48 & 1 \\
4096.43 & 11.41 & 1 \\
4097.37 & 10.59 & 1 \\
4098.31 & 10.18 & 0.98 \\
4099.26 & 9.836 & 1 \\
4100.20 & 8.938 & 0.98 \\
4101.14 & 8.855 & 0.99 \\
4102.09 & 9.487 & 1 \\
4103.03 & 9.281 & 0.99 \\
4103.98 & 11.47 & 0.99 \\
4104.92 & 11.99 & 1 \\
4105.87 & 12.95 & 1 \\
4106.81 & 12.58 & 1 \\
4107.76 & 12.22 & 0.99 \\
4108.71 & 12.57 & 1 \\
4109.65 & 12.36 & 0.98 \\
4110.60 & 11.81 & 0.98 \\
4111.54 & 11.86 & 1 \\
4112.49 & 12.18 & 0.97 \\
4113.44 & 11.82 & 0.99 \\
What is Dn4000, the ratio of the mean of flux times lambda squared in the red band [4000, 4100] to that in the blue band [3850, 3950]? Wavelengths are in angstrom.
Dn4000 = 1.9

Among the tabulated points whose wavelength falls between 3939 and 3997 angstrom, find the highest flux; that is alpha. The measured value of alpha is 12.1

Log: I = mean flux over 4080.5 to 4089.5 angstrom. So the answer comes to 12.9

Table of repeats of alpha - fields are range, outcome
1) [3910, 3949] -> 10.29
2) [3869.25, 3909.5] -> 10.05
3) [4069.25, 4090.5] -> 14.31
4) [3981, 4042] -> 15.64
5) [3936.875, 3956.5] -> 10.04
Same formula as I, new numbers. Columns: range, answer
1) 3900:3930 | 8.16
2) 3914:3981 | 6.7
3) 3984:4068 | 12.3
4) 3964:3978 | 4.99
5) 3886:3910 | 8.13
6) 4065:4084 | 11.7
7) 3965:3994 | 8.25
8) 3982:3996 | 10.9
